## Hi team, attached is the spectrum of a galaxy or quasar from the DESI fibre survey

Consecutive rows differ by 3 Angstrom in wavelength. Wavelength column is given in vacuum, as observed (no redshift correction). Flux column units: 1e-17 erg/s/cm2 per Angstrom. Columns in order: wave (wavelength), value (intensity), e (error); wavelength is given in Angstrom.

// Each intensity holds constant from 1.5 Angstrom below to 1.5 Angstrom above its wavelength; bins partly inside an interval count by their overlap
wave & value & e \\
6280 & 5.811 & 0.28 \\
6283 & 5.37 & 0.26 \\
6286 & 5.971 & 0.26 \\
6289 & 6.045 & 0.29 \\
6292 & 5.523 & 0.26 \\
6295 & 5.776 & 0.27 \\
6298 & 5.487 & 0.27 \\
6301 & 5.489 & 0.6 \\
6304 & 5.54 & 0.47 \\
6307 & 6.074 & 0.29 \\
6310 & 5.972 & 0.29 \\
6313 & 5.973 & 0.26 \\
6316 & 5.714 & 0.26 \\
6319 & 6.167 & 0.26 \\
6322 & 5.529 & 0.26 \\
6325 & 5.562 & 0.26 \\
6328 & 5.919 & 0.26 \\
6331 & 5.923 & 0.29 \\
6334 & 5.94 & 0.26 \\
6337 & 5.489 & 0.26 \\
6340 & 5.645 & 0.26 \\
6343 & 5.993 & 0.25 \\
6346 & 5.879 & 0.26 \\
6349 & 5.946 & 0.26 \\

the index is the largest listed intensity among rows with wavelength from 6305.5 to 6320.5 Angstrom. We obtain 6.167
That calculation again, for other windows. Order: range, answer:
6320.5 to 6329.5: 5.919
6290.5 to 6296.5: 5.776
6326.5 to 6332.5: 5.923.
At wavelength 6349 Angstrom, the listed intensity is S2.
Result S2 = 5.946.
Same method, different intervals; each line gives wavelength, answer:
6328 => 5.919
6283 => 5.37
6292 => 5.523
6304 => 5.54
